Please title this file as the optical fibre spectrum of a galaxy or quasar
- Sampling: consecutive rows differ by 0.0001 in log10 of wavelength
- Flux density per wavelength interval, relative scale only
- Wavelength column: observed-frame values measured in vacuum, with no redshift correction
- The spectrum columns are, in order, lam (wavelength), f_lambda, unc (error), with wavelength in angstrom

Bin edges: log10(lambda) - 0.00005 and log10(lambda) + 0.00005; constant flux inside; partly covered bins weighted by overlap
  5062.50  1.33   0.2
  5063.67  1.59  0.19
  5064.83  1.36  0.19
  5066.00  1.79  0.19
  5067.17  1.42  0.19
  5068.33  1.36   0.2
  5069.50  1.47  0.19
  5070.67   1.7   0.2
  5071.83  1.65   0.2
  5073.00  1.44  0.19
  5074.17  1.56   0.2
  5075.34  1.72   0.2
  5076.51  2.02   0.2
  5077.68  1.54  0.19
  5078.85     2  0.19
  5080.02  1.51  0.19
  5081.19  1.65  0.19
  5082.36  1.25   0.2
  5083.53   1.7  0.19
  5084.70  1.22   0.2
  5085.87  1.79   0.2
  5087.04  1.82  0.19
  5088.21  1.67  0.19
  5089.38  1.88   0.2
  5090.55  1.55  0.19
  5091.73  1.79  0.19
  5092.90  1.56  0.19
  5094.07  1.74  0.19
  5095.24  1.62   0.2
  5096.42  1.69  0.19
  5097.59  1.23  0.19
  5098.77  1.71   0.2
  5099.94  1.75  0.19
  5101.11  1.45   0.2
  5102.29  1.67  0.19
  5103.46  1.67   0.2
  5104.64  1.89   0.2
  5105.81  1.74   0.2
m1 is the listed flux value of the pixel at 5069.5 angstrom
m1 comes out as 1.47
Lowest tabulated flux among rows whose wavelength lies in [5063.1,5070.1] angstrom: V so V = 1.36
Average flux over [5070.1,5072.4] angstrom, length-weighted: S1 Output 1.68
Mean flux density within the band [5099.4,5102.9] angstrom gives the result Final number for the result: 1.62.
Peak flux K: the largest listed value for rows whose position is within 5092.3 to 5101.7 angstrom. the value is 1.75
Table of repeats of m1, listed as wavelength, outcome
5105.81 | 1.74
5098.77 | 1.71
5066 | 1.79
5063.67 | 1.59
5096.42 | 1.69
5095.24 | 1.62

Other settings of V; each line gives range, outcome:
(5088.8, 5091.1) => 1.55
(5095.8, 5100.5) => 1.23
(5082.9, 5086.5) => 1.22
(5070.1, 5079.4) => 1.44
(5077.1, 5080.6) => 1.51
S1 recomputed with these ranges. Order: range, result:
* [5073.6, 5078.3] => 1.71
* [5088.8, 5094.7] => 1.7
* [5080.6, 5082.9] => 1.45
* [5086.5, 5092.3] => 1.74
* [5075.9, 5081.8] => 1.74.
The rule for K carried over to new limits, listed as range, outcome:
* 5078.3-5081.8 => 2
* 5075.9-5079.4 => 2.02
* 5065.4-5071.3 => 1.79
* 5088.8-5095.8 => 1.88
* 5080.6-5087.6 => 1.82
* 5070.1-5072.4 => 1.7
